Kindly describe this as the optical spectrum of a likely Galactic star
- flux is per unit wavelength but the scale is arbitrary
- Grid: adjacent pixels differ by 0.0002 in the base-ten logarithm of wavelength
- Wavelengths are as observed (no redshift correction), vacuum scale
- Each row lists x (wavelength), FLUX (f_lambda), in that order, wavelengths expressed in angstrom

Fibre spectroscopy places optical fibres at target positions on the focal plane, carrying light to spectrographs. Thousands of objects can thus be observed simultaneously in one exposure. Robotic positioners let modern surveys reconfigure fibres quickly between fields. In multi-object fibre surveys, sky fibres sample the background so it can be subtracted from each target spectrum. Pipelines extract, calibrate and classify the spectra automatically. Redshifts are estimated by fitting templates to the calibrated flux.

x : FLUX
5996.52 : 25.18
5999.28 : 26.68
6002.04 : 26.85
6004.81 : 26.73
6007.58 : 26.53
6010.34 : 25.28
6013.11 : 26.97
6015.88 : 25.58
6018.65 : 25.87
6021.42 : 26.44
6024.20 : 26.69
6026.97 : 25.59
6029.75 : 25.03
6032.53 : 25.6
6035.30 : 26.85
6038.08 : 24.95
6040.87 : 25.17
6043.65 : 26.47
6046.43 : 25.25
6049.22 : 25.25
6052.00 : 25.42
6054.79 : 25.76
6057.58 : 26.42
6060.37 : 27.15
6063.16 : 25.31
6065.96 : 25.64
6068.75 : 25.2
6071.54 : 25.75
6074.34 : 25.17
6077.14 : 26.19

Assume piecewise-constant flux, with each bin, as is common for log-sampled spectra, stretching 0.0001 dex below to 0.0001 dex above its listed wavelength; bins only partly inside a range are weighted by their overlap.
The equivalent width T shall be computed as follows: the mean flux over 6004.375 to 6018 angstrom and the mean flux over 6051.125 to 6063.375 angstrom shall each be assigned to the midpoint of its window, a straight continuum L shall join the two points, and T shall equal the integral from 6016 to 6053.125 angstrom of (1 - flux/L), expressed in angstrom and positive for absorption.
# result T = 0.6 angstrom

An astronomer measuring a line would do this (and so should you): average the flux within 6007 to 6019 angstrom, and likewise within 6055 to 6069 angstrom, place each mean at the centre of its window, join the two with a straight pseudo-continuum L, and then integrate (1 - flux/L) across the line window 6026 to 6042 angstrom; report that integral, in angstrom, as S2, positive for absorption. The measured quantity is 0.3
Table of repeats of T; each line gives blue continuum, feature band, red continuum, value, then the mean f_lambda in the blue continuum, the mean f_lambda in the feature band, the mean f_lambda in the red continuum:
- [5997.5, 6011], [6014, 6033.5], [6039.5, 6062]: 0.3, 26.4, 25.9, 25.9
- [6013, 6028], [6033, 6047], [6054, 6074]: 0.1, 26.1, 25.8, 25.9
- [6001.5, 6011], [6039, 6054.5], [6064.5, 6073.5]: 0.2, 26.4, 25.5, 25.5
